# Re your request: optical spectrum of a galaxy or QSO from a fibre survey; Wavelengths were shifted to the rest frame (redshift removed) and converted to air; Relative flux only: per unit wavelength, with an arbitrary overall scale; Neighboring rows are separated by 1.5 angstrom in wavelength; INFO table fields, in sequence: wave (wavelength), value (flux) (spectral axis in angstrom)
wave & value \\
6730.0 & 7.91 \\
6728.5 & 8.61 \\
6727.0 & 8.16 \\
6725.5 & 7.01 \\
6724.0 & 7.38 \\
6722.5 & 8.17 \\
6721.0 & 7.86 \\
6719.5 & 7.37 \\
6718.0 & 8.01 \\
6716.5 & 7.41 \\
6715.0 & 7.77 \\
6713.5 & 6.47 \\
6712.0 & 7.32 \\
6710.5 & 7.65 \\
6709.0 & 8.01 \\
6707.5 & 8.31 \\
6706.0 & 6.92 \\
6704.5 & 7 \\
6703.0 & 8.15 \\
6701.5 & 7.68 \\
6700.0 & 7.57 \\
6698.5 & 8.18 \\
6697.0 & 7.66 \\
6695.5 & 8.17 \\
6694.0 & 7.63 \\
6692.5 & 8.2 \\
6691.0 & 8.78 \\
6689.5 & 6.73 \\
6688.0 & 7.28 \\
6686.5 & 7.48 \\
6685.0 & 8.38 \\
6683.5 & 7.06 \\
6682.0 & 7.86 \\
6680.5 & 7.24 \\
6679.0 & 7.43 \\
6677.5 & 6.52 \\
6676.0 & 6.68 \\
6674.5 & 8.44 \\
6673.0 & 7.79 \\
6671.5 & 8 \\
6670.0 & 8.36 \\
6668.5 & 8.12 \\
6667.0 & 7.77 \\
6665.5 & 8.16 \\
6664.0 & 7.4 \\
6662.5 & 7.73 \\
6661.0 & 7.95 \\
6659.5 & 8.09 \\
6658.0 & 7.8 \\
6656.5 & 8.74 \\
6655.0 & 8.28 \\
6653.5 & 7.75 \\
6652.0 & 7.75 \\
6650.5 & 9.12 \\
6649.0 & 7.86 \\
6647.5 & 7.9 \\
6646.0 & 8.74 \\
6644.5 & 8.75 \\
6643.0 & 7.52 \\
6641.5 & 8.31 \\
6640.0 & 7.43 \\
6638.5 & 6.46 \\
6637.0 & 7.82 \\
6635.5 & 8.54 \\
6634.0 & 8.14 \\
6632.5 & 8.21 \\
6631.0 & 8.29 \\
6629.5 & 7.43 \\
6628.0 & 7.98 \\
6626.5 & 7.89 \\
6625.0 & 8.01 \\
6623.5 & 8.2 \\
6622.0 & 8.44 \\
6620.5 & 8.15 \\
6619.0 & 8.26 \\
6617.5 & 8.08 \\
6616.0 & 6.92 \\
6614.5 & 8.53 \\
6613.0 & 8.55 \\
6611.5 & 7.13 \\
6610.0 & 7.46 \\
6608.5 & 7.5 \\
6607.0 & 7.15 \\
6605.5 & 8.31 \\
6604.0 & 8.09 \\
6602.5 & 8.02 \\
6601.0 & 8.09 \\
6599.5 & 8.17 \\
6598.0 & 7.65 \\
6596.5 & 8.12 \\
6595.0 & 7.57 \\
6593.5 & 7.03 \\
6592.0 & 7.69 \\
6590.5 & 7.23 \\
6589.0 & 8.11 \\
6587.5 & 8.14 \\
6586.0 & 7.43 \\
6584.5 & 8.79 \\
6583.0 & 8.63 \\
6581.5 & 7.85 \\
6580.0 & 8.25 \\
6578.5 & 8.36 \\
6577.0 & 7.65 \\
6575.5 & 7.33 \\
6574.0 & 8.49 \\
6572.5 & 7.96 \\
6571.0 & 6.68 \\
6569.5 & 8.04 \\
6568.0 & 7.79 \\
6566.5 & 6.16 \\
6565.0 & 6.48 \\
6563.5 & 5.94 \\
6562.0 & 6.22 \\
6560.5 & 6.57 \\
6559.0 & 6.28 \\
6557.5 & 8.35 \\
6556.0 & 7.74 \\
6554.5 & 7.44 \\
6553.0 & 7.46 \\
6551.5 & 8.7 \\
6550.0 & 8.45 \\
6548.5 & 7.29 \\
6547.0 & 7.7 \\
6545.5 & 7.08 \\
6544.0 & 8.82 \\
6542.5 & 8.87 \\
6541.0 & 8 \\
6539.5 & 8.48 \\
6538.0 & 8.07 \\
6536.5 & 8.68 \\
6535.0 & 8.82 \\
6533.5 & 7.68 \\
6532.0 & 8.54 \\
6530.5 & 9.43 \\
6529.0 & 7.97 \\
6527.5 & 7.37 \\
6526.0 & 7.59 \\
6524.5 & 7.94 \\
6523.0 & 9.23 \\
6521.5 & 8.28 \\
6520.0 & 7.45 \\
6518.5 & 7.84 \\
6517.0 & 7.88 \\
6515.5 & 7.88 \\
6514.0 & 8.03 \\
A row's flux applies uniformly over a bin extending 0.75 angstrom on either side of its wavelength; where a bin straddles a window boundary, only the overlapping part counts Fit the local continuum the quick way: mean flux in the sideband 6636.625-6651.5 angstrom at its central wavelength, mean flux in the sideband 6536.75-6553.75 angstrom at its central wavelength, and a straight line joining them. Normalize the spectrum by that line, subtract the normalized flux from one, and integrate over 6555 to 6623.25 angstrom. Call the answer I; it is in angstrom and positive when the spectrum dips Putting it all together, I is 3.2 angstrom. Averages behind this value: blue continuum 8.1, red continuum 7.99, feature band 7.68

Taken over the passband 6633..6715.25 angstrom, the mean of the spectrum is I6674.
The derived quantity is 7.8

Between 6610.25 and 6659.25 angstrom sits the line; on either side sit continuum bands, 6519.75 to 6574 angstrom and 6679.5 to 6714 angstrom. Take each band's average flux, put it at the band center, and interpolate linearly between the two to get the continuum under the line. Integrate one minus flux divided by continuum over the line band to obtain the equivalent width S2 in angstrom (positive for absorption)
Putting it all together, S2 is -2.1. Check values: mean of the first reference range 7.78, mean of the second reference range 7.65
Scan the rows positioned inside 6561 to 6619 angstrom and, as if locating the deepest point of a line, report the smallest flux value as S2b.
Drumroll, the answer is 5.94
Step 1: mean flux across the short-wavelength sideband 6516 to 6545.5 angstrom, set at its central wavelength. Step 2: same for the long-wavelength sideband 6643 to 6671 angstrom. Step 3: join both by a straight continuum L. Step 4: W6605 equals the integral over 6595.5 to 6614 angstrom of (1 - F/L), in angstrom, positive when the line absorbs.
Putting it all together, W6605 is 0.7 angstrom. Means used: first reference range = 8.23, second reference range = 8.11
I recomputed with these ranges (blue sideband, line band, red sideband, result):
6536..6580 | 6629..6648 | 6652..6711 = -0.6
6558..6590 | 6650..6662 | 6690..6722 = -0.8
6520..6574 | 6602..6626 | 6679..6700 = -0.5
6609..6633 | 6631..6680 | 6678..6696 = -0.7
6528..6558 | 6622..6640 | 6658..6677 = 0.1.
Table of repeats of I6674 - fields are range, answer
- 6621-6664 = 8.03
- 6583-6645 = 7.9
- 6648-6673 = 8.05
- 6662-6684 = 7.64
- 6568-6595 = 7.85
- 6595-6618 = 7.84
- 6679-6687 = 7.59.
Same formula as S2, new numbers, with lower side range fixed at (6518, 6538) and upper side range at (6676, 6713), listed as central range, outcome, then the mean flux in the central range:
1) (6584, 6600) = 0.38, 7.79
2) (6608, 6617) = 0.24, 7.7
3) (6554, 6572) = 2.46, 6.98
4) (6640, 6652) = -0.68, 8.22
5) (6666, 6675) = -0.44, 8.07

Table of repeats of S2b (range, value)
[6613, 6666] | 6.46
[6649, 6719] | 6.47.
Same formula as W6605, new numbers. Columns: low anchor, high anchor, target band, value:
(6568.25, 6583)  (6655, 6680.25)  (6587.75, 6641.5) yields 0.0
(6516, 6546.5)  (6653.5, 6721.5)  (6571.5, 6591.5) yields 0.1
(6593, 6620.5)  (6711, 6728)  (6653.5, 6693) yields -0.6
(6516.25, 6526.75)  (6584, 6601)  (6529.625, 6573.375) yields 1.2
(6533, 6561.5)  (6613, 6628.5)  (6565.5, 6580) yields 0.6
